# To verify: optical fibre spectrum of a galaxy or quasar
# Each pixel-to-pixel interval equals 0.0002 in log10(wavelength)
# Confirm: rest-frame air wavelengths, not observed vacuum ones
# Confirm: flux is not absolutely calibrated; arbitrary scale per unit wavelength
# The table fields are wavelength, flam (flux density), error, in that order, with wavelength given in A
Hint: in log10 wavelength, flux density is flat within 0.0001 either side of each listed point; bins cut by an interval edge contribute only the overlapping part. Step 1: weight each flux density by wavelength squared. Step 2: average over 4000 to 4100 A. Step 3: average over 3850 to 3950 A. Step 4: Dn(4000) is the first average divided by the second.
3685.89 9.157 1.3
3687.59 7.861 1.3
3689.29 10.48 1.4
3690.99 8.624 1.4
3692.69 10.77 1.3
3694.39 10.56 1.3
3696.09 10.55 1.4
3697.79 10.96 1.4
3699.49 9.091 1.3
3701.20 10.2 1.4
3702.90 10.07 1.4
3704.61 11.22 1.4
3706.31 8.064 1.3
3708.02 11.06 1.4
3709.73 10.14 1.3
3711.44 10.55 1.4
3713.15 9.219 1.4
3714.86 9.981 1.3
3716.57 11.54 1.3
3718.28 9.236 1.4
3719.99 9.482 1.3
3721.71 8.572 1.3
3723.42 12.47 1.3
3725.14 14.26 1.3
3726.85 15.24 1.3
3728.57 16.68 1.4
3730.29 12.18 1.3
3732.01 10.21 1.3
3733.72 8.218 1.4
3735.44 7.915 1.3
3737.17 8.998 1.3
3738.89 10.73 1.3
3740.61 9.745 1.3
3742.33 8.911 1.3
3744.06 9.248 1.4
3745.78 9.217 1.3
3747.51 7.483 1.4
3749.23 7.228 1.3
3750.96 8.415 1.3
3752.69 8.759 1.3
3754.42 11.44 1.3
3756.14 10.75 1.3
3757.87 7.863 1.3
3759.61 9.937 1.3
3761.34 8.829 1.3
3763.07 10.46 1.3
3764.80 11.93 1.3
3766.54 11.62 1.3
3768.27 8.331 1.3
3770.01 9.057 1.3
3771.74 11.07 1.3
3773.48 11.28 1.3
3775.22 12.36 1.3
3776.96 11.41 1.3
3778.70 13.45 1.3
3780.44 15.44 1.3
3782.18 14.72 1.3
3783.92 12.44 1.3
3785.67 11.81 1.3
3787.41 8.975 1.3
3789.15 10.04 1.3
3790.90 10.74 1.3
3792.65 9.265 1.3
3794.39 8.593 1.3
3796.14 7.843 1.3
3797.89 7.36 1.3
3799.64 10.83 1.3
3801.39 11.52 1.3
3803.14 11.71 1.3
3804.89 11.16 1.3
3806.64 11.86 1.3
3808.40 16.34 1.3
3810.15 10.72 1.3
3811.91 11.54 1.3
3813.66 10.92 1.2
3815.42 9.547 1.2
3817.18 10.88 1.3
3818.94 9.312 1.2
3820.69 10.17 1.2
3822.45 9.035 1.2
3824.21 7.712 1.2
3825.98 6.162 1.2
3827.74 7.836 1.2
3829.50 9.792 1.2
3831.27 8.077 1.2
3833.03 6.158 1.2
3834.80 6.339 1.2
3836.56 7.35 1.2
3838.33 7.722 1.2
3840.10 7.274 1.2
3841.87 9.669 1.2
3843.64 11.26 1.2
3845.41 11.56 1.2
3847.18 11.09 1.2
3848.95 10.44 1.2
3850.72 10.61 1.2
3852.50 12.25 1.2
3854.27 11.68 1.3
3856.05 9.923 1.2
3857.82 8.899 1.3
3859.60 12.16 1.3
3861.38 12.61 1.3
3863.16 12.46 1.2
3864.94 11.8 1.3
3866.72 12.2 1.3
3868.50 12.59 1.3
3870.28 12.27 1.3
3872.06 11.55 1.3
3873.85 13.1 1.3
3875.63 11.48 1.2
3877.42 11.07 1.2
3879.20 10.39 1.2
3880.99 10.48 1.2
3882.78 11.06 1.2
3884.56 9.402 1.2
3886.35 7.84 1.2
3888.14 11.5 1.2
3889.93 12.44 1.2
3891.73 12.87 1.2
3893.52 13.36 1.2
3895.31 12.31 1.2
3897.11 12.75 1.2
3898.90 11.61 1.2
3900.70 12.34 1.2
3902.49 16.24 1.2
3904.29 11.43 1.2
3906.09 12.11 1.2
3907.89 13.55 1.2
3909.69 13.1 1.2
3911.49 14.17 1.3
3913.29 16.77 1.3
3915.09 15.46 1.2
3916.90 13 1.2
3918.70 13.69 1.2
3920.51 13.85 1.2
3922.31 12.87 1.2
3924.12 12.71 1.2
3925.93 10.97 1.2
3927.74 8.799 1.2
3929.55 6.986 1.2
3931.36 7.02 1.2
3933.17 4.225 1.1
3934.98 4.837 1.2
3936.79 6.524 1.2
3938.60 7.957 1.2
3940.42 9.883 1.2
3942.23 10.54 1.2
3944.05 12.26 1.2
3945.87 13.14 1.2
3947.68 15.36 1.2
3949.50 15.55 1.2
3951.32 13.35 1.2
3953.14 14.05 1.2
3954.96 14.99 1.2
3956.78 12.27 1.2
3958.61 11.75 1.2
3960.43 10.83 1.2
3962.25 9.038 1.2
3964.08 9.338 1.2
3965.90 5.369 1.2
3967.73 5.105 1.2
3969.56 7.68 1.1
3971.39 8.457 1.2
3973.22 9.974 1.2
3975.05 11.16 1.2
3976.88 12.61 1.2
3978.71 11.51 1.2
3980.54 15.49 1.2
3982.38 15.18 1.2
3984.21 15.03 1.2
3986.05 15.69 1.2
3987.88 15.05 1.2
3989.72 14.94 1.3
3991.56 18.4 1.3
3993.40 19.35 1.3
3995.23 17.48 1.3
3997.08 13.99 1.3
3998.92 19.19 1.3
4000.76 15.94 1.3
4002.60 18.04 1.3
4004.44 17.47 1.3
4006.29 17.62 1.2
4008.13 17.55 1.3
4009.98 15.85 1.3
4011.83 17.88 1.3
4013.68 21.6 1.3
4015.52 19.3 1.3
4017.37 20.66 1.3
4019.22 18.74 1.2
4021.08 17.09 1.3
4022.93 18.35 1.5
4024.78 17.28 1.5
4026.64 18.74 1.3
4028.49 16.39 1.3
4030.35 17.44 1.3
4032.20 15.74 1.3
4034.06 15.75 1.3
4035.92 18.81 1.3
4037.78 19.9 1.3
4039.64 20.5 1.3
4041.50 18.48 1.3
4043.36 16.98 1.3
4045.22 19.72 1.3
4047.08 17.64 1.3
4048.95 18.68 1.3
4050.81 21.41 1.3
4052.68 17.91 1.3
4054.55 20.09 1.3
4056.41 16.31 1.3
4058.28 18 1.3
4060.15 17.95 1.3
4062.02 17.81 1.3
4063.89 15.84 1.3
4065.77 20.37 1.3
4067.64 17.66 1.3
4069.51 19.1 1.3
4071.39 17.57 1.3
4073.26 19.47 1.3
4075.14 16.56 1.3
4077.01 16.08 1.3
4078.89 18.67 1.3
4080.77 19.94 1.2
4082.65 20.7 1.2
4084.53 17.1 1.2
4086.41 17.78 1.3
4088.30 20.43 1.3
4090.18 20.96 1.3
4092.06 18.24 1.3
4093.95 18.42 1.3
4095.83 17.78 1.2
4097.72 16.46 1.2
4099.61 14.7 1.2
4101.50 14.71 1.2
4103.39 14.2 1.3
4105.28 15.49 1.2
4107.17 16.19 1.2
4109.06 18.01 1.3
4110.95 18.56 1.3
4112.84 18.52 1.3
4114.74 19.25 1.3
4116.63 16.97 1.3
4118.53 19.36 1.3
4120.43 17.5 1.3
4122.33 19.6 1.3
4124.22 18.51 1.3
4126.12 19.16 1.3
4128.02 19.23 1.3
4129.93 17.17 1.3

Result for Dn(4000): 1.70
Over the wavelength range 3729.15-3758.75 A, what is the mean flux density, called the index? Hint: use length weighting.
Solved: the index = 9.32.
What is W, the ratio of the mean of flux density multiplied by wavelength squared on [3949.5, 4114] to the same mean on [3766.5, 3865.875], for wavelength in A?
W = 1.77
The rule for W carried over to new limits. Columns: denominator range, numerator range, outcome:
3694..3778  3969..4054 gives 1.89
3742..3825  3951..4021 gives 1.54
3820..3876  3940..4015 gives 1.47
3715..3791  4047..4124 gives 2.00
